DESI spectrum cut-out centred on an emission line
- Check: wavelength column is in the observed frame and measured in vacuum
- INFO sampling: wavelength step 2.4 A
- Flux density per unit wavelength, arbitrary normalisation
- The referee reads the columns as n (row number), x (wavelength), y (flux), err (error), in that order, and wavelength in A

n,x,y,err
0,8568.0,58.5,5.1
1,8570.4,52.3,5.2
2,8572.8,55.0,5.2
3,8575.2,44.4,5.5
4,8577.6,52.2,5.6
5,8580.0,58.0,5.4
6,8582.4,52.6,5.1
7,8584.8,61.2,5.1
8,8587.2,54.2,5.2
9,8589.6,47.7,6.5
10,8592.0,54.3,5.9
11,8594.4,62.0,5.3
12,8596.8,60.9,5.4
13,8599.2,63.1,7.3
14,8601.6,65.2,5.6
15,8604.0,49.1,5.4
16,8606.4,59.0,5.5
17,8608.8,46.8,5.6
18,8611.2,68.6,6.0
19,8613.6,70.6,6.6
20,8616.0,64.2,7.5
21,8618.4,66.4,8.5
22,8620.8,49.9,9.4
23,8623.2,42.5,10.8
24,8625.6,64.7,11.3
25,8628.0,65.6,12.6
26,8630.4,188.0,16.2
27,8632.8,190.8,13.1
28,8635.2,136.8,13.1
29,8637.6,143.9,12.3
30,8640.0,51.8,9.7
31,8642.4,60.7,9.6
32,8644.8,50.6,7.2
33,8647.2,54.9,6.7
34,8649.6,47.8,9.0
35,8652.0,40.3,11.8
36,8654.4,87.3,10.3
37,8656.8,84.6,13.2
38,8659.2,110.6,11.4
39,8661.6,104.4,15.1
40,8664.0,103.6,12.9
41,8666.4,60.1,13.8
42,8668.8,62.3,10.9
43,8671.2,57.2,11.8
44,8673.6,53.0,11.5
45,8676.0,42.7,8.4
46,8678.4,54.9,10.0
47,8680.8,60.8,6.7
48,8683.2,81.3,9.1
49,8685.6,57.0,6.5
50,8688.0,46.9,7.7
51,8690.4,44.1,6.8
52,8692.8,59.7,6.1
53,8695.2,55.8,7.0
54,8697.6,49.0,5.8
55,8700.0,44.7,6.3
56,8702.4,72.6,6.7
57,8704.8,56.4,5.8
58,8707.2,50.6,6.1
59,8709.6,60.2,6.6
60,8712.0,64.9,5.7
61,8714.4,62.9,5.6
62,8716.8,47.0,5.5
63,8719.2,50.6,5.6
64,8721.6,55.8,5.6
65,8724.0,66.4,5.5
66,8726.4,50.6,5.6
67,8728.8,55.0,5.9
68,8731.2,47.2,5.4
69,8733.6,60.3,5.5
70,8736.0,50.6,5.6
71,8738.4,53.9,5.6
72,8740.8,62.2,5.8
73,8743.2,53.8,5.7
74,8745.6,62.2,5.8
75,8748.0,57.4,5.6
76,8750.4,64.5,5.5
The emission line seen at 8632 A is H-alpha 6563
